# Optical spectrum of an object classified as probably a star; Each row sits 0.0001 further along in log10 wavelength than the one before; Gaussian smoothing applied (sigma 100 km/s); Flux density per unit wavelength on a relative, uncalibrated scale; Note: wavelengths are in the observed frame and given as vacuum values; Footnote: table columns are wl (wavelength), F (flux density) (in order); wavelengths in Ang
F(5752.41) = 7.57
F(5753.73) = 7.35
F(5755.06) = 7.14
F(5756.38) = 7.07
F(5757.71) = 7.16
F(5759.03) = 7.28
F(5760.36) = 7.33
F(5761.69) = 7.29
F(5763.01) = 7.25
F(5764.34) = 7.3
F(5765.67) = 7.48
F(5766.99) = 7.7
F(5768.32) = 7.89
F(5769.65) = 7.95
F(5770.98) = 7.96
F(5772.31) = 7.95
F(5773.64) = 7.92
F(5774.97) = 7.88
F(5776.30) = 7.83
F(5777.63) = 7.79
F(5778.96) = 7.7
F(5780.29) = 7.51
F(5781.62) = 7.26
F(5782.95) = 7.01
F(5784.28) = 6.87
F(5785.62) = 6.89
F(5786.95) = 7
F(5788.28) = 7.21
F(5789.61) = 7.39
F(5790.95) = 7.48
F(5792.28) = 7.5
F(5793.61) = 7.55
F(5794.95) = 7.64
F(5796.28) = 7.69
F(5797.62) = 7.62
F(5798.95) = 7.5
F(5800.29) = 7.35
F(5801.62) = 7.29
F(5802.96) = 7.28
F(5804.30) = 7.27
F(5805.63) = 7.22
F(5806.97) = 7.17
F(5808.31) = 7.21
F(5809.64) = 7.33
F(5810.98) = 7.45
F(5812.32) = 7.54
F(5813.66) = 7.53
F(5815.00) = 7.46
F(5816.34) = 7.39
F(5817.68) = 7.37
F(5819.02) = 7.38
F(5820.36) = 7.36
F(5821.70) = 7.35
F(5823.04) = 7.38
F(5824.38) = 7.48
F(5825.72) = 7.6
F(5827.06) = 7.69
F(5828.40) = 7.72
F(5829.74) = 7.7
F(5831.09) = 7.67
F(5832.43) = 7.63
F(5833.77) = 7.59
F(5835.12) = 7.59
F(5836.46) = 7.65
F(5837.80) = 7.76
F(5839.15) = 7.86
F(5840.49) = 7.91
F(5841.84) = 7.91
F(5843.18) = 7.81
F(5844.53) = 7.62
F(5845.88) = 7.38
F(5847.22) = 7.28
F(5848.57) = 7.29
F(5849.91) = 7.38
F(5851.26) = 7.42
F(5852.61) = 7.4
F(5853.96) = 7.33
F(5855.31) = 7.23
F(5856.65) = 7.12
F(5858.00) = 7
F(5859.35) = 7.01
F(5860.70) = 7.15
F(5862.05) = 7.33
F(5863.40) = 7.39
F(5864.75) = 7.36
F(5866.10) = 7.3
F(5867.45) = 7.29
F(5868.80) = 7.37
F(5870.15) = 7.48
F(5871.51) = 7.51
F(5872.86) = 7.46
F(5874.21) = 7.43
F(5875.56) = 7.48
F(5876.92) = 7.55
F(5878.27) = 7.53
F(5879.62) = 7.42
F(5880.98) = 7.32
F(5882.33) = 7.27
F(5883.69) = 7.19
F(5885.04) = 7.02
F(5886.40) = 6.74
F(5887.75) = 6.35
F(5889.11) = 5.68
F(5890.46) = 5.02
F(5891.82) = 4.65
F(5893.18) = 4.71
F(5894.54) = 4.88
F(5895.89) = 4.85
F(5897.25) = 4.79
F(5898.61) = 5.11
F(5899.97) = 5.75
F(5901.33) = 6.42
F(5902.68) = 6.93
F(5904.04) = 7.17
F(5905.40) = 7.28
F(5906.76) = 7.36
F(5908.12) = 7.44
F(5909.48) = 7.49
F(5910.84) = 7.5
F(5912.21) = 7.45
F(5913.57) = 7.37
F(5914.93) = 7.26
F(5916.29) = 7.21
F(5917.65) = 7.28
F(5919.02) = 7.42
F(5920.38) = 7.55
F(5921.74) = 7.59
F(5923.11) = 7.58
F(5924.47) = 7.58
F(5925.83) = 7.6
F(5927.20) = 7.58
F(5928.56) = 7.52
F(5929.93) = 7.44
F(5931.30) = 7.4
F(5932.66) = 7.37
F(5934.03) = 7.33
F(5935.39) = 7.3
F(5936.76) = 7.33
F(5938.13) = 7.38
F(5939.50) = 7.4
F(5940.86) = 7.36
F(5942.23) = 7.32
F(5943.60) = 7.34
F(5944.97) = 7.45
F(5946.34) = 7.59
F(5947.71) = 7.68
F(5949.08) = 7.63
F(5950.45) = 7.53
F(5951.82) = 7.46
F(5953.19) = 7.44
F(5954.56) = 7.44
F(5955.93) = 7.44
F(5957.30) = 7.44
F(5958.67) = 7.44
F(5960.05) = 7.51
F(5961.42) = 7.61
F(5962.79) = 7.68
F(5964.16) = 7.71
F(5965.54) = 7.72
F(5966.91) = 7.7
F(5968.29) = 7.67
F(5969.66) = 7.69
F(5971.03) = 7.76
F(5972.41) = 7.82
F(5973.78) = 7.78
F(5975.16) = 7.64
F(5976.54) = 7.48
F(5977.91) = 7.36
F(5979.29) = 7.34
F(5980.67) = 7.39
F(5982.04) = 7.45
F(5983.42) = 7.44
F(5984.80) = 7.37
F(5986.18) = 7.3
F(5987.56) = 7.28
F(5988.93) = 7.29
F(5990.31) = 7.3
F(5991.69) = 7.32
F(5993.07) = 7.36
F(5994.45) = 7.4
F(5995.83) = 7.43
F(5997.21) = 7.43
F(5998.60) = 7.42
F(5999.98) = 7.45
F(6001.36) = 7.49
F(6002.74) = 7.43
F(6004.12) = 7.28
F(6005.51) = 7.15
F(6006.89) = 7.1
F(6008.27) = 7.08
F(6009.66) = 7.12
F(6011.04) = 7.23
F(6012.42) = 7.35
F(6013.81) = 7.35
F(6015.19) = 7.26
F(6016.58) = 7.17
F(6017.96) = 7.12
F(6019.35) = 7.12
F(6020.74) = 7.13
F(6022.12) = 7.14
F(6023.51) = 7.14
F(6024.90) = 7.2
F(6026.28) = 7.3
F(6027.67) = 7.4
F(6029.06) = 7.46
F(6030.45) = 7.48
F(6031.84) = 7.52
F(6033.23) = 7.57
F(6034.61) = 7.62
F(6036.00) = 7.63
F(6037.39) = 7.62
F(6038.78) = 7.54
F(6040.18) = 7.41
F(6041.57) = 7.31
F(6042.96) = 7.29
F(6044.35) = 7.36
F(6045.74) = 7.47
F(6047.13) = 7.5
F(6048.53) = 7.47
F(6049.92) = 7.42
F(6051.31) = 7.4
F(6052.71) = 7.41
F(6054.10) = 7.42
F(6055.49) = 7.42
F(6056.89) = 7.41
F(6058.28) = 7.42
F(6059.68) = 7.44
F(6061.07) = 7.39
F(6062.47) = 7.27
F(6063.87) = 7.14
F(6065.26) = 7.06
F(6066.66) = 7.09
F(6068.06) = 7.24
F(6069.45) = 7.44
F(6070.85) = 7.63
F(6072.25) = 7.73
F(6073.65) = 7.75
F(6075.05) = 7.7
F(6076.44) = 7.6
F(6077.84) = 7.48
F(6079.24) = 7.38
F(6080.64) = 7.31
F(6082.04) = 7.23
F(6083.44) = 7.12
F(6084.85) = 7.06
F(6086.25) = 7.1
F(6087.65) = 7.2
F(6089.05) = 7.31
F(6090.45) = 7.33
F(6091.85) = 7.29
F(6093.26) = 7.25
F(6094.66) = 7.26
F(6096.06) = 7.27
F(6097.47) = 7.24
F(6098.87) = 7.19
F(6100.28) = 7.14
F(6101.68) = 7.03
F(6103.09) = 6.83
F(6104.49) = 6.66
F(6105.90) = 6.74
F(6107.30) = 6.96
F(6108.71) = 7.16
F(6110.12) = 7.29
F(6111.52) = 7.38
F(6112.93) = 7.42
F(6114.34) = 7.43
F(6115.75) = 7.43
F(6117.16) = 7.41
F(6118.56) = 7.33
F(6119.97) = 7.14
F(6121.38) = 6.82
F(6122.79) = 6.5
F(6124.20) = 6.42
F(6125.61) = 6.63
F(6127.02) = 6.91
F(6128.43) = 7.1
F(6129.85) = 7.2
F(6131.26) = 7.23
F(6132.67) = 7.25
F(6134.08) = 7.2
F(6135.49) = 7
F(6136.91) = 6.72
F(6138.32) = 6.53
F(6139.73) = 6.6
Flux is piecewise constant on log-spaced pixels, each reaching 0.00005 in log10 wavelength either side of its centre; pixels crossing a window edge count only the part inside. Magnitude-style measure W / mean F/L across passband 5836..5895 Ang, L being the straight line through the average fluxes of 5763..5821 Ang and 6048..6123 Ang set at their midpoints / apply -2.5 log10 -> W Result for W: 0.05 mag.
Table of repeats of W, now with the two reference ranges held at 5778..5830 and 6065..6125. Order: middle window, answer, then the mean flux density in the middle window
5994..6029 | 0.00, 7.27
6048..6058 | -0.03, 7.43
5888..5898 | 0.42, 5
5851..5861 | 0.02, 7.2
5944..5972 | -0.04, 7.58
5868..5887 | 0.00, 7.34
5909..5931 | -0.02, 7.46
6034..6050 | -0.03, 7.47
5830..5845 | -0.05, 7.73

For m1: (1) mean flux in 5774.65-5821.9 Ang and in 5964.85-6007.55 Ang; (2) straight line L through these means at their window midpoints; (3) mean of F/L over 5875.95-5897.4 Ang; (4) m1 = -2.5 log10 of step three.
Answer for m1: 0.19 mag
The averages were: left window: 7.39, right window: 7.45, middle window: 6.24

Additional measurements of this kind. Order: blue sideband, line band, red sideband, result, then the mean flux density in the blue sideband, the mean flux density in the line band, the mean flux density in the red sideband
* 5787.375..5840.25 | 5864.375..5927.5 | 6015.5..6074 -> 0.086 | 7.49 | 6.88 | 7.38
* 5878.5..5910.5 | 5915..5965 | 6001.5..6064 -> -0.124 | 6.33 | 7.47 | 7.35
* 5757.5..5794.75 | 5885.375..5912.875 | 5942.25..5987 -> 0.211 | 7.48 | 6.19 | 7.54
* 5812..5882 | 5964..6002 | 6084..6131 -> -0.031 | 7.46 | 7.49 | 7.1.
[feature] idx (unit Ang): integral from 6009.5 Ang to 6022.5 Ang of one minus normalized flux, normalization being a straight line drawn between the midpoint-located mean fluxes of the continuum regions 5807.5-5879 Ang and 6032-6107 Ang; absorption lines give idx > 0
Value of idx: 0.3 Ang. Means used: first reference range 7.46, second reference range 7.33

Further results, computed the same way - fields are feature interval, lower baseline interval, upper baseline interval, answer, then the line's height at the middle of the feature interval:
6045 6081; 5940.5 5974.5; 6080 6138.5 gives -0.9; 7.24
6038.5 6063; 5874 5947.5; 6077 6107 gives -1.0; 7.11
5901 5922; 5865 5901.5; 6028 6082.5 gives -2.0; 6.66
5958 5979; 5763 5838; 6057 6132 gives -0.9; 7.33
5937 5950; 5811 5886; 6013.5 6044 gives -0.1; 7.4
